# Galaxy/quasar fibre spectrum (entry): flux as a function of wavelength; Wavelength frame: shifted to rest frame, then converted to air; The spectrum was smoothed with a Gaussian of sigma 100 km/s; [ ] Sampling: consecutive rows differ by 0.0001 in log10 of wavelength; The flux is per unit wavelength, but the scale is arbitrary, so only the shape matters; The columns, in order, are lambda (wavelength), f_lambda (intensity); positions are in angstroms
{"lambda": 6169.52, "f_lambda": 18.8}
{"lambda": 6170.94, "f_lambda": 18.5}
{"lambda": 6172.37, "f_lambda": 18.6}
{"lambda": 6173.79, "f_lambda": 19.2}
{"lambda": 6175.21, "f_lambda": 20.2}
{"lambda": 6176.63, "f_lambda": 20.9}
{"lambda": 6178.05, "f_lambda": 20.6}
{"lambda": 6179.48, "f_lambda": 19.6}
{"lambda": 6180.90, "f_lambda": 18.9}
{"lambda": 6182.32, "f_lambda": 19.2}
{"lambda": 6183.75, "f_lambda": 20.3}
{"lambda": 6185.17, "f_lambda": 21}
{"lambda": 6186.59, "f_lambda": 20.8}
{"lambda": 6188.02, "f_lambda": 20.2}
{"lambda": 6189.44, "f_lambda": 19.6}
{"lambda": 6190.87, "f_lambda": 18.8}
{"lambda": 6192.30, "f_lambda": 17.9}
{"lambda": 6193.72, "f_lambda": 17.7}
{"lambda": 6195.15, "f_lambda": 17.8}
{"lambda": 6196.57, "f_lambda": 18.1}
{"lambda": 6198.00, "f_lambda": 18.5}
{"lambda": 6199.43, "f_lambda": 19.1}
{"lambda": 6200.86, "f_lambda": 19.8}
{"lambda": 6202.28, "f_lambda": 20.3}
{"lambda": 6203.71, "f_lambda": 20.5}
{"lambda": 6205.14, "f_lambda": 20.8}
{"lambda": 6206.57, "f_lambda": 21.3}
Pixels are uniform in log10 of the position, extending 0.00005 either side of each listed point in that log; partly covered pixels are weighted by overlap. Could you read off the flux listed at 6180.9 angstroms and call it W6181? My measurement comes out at 18.9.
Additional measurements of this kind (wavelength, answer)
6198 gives 18.5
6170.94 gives 18.5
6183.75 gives 20.3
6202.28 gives 20.3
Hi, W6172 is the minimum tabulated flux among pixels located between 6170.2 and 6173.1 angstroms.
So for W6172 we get 18.5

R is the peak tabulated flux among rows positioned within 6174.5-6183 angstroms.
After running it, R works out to 20.9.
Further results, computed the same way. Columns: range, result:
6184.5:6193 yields 21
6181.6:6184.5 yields 20.3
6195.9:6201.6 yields 19.8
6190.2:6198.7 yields 18.8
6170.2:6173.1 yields 18.6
